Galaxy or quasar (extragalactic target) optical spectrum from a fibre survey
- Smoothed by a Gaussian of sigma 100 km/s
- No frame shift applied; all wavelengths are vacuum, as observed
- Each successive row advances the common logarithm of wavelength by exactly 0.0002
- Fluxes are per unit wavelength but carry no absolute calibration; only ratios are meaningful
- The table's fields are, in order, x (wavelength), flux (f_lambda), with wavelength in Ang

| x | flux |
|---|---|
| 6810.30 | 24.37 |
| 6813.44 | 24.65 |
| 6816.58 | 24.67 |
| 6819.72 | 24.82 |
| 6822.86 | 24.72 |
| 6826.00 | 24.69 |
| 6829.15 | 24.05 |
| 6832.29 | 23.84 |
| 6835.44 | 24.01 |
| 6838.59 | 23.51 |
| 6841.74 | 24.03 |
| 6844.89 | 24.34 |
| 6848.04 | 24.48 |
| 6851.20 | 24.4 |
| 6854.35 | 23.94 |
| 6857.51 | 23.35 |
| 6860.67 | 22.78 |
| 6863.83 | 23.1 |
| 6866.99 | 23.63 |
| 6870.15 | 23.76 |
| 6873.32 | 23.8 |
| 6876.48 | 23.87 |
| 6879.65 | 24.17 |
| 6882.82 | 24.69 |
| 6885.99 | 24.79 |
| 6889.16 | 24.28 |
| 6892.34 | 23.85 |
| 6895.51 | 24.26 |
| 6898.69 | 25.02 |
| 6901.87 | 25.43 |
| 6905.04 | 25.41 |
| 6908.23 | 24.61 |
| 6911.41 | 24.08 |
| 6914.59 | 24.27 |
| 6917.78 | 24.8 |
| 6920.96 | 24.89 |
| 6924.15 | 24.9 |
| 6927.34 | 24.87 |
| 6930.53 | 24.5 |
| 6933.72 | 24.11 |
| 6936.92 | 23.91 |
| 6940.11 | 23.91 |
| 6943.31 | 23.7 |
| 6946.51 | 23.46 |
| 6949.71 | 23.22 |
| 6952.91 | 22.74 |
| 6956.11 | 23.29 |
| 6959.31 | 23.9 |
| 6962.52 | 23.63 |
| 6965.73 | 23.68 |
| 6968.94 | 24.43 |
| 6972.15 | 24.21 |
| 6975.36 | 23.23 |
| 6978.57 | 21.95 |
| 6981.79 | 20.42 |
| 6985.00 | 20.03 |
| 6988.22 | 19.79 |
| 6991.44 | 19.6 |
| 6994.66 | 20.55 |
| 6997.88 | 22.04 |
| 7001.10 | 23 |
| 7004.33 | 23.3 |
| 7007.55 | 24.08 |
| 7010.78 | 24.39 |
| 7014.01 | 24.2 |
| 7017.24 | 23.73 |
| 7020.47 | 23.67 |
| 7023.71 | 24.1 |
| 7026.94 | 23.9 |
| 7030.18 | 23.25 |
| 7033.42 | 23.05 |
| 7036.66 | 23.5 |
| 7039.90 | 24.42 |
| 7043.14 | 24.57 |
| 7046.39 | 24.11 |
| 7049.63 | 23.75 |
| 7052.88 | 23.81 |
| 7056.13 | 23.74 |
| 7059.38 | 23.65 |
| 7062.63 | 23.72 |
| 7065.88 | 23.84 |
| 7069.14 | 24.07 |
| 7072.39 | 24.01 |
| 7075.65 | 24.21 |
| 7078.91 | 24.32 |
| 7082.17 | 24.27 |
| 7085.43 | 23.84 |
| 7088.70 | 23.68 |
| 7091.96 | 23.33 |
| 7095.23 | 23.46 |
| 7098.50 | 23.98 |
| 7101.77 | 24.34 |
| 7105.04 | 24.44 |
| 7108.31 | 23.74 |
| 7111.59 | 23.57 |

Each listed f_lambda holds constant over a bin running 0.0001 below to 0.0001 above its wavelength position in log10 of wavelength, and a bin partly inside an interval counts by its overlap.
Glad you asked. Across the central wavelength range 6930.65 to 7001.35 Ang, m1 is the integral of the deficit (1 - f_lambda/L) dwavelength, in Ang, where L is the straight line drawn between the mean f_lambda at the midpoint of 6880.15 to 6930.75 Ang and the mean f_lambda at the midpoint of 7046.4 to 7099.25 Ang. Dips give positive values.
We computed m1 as 4.9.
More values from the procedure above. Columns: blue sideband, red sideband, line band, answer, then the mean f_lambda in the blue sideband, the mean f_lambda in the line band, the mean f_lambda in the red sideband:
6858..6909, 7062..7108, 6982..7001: 2.7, 24.2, 20.6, 24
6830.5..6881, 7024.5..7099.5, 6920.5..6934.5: -0.5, 23.8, 24.7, 23.8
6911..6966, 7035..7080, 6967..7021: 3.4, 24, 22.5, 24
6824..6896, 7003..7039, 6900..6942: -1.2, 24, 24.6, 23.8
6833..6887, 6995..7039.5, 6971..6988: 1.3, 23.9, 21.7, 23.5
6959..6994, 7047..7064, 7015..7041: -0.6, 22.1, 23.7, 23.8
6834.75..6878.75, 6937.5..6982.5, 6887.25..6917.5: -1.3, 23.8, 24.6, 23.3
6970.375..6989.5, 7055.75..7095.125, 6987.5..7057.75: -1.8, 21.7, 23.3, 23.9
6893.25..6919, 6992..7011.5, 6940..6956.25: 0.3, 24.7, 23.3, 22.7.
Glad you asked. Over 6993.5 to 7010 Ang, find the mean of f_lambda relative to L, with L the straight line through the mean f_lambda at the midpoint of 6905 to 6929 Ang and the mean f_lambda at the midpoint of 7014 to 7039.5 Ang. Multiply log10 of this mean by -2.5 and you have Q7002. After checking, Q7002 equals 0.054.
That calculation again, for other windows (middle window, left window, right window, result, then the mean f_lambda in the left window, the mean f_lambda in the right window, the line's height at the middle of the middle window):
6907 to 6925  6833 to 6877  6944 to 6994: -0.068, 23.8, 22.5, 23.1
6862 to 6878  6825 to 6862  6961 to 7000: -0.003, 23.9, 22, 23.6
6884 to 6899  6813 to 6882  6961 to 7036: -0.033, 24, 22.8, 23.7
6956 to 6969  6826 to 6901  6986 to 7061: -0.011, 24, 23.2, 23.5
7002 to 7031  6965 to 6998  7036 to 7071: -0.048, 21.8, 23.9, 22.8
